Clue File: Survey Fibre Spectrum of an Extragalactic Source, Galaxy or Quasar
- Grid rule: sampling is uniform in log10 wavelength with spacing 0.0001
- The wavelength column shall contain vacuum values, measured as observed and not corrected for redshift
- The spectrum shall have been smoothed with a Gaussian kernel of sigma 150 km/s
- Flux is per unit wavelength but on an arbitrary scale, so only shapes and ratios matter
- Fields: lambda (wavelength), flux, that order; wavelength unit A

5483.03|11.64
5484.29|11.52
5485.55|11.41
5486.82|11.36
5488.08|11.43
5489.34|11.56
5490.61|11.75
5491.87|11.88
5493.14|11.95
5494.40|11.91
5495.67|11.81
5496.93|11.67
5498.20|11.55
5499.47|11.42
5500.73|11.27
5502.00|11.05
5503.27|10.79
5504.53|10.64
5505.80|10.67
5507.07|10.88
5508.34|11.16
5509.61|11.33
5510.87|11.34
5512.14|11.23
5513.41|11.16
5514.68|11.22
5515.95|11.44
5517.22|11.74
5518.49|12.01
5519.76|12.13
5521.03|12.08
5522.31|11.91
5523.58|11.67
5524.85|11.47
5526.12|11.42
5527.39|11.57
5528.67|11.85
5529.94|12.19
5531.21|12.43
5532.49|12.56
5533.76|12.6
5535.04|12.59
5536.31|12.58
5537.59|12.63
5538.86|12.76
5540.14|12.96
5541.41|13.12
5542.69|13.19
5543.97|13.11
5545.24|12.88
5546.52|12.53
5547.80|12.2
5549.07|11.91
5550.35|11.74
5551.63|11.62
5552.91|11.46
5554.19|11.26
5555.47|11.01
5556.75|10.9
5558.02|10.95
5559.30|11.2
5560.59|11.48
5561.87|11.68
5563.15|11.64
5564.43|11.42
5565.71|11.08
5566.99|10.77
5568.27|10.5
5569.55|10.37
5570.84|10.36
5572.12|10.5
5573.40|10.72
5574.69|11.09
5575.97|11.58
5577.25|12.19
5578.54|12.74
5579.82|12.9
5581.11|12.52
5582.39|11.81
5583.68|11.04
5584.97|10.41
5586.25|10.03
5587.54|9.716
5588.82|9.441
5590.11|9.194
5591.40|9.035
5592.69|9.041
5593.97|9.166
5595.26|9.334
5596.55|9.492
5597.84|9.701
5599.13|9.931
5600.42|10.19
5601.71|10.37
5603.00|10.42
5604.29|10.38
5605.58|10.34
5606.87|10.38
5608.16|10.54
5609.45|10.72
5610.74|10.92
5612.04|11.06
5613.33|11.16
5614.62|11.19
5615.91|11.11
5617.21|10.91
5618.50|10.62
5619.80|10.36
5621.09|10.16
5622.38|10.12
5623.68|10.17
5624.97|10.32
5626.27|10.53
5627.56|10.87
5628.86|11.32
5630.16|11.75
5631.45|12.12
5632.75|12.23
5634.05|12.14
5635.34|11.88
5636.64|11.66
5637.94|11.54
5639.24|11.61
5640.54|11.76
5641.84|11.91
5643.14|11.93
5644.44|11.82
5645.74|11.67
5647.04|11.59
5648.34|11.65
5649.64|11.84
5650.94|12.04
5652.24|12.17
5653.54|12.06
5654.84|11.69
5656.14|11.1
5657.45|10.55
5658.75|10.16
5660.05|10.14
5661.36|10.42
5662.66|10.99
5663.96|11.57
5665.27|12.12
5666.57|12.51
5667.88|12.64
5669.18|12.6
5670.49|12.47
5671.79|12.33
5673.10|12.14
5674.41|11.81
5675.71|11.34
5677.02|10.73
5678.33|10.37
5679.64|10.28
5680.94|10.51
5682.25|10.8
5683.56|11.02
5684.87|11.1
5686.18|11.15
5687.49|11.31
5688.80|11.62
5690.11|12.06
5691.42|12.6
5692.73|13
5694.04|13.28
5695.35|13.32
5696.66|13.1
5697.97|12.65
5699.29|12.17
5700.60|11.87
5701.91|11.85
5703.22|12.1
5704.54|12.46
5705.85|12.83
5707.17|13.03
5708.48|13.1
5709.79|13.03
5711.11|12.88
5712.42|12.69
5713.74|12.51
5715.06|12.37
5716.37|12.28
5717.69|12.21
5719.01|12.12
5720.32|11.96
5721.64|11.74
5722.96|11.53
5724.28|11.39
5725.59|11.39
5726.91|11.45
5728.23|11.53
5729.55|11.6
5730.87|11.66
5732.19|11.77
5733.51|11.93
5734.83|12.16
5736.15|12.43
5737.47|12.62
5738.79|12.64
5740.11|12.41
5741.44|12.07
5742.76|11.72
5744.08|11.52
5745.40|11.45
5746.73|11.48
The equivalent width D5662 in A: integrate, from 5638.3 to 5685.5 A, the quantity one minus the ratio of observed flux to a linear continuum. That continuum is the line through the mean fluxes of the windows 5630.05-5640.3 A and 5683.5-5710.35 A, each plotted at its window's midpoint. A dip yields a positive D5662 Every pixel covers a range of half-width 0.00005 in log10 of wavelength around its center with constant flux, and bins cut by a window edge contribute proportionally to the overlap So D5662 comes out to 2.3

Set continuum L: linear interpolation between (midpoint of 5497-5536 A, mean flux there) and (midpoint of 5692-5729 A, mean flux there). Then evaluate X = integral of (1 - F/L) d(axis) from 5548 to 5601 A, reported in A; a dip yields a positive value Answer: 4.5 A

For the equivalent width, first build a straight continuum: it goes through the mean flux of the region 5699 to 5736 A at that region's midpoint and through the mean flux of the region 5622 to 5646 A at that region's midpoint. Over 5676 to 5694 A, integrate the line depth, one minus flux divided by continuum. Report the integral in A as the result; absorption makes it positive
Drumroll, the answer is 0.8 A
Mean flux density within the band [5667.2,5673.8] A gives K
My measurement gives 12.4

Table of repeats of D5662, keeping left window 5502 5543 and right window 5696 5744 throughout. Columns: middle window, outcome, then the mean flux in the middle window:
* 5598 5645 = 4.0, 11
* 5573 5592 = 1.5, 11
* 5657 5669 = 0.8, 11.3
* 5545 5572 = 1.3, 11.3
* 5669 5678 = 0.2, 11.8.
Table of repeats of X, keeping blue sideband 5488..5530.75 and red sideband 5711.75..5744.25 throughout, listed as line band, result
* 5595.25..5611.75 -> 2.1 A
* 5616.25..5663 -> 2.1 A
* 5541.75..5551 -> -0.7 A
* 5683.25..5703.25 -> -0.4 A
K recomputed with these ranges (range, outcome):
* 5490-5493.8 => 11.9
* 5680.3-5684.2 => 10.8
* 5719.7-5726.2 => 11.6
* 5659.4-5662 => 10.3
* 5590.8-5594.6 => 9.09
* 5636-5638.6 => 11.6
